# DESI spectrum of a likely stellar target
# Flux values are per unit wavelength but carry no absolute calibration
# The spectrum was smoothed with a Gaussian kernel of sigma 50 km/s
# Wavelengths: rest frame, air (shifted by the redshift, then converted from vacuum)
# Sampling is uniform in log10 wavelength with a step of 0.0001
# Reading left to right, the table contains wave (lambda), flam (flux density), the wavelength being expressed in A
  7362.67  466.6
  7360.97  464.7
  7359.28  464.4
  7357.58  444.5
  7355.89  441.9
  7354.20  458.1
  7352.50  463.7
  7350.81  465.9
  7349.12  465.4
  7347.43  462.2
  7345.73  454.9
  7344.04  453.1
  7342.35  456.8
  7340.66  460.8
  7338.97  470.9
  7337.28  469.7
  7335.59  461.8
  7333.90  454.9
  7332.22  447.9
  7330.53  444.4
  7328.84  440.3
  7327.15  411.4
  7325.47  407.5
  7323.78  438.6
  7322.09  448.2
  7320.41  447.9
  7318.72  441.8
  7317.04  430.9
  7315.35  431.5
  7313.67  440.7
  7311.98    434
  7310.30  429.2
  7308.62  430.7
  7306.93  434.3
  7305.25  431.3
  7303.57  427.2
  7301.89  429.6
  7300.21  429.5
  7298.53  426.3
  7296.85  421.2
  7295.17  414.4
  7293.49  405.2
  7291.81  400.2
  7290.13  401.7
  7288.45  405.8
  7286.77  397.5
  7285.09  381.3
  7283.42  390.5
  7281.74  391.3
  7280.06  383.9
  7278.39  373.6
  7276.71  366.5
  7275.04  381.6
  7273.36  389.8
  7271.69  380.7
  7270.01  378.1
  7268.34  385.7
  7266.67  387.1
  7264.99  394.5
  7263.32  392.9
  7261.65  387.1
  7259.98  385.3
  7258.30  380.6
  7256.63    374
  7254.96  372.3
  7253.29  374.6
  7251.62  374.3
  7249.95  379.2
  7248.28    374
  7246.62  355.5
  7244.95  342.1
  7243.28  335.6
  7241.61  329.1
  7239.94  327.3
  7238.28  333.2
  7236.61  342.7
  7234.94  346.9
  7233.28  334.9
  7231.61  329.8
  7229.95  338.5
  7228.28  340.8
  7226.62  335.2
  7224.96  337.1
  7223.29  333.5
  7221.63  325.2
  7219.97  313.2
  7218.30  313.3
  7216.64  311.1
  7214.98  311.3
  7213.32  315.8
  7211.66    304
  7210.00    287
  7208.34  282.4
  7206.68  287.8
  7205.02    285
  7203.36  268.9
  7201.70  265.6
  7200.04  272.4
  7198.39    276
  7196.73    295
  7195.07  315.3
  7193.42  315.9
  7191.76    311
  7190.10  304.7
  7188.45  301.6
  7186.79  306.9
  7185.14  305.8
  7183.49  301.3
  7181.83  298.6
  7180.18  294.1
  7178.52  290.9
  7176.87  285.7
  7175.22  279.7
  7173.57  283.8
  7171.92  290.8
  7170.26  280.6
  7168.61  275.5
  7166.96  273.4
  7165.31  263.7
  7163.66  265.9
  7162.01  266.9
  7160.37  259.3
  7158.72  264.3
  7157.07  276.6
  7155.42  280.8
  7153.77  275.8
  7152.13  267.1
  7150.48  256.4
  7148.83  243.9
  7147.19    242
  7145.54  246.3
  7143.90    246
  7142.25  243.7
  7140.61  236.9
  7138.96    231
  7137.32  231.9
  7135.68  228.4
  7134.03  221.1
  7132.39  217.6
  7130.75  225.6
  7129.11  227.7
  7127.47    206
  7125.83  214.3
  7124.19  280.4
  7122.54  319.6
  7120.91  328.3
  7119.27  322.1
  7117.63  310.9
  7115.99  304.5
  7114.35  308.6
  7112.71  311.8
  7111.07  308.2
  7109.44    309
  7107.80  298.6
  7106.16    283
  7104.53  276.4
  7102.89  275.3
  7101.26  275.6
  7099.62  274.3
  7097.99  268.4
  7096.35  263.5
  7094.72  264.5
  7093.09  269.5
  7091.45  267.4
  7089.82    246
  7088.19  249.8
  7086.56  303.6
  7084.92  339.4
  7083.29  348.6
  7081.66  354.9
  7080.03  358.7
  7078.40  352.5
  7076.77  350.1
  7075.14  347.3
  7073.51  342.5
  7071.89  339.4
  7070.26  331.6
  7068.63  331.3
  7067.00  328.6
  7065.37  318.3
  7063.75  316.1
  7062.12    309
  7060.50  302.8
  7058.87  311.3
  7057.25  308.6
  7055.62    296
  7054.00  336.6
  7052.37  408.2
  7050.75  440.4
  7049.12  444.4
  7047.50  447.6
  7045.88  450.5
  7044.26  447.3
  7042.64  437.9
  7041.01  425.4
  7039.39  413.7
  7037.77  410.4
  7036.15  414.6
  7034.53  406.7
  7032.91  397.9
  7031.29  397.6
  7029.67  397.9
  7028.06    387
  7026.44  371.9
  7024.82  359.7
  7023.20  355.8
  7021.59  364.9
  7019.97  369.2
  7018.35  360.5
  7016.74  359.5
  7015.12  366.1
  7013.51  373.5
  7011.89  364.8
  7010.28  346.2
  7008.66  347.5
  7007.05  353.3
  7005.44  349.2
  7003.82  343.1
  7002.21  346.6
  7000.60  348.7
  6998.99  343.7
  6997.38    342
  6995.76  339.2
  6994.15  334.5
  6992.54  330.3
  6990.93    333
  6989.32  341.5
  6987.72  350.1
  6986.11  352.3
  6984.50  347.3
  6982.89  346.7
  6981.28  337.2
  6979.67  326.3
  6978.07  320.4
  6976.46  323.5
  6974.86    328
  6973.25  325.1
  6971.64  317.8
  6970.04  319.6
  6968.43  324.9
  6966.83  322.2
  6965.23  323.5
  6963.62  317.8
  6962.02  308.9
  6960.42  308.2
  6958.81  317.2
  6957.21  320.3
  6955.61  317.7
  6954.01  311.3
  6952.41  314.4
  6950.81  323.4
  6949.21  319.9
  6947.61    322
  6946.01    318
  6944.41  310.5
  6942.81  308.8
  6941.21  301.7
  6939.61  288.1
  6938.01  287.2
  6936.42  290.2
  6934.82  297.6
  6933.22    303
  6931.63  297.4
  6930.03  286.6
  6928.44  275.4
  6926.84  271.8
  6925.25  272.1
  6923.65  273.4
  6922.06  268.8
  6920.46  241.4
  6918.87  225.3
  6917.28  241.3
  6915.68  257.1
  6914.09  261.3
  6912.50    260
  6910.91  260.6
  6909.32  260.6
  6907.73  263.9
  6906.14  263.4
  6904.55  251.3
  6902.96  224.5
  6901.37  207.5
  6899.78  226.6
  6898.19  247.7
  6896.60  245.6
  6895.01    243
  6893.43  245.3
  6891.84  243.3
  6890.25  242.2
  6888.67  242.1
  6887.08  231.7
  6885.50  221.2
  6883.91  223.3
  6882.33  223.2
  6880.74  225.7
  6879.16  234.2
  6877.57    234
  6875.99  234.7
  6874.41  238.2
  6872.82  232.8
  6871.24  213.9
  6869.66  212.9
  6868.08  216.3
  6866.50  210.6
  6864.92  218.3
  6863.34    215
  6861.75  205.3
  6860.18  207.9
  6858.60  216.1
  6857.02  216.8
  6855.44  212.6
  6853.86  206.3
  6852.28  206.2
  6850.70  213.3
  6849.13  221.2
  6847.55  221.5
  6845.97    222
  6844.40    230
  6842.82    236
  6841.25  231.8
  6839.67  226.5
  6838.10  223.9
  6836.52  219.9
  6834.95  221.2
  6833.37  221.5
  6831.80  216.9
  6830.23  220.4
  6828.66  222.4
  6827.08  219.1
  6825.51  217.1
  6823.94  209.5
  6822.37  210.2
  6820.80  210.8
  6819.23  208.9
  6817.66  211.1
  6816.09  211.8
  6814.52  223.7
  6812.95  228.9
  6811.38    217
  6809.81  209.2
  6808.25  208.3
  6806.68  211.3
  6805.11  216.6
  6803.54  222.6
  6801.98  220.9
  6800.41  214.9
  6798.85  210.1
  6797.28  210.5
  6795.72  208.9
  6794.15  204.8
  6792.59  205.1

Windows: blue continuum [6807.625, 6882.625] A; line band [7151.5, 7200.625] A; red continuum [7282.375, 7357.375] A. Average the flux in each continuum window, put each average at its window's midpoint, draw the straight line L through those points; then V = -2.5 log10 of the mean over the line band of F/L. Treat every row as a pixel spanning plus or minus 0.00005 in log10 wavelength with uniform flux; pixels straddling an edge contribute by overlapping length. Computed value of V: 0.28 mag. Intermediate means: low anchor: 219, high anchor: 436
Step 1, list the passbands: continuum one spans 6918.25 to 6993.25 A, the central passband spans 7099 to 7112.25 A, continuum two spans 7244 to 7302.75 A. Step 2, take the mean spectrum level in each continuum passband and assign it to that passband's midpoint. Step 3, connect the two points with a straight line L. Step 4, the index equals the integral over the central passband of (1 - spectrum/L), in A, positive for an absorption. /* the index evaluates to 2.2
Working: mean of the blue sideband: 310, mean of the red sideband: 389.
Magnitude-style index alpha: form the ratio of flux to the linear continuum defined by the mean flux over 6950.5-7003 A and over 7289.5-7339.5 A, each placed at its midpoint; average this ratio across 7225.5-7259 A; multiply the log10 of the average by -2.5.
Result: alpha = 0.172 mag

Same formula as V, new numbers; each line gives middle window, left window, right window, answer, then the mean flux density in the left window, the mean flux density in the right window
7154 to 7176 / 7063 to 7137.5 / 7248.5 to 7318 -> 0.21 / 293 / 401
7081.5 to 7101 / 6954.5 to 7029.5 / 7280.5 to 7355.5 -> 0.28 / 341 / 434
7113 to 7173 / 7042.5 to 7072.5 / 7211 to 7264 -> 0.32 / 362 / 345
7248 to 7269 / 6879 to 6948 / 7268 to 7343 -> 0.06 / 261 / 421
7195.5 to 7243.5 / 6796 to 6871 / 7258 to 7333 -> 0.21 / 217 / 411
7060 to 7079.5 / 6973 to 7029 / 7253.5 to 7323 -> 0.10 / 349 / 406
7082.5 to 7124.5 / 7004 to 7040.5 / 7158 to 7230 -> 0.16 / 376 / 296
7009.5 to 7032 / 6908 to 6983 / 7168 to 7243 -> -0.22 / 298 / 307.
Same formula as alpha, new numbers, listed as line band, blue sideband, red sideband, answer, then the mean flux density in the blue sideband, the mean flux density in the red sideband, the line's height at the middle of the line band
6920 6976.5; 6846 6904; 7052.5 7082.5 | -0.15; 225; 332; 265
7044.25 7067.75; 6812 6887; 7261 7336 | -0.17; 220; 414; 309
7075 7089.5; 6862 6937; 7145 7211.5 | -0.22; 246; 282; 269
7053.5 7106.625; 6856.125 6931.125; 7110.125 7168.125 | -0.19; 239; 263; 257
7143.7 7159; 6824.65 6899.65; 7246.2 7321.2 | 0.31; 225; 401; 346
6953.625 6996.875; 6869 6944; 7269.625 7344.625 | -0.16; 254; 422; 283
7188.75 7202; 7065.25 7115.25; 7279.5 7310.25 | 0.21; 306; 412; 360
